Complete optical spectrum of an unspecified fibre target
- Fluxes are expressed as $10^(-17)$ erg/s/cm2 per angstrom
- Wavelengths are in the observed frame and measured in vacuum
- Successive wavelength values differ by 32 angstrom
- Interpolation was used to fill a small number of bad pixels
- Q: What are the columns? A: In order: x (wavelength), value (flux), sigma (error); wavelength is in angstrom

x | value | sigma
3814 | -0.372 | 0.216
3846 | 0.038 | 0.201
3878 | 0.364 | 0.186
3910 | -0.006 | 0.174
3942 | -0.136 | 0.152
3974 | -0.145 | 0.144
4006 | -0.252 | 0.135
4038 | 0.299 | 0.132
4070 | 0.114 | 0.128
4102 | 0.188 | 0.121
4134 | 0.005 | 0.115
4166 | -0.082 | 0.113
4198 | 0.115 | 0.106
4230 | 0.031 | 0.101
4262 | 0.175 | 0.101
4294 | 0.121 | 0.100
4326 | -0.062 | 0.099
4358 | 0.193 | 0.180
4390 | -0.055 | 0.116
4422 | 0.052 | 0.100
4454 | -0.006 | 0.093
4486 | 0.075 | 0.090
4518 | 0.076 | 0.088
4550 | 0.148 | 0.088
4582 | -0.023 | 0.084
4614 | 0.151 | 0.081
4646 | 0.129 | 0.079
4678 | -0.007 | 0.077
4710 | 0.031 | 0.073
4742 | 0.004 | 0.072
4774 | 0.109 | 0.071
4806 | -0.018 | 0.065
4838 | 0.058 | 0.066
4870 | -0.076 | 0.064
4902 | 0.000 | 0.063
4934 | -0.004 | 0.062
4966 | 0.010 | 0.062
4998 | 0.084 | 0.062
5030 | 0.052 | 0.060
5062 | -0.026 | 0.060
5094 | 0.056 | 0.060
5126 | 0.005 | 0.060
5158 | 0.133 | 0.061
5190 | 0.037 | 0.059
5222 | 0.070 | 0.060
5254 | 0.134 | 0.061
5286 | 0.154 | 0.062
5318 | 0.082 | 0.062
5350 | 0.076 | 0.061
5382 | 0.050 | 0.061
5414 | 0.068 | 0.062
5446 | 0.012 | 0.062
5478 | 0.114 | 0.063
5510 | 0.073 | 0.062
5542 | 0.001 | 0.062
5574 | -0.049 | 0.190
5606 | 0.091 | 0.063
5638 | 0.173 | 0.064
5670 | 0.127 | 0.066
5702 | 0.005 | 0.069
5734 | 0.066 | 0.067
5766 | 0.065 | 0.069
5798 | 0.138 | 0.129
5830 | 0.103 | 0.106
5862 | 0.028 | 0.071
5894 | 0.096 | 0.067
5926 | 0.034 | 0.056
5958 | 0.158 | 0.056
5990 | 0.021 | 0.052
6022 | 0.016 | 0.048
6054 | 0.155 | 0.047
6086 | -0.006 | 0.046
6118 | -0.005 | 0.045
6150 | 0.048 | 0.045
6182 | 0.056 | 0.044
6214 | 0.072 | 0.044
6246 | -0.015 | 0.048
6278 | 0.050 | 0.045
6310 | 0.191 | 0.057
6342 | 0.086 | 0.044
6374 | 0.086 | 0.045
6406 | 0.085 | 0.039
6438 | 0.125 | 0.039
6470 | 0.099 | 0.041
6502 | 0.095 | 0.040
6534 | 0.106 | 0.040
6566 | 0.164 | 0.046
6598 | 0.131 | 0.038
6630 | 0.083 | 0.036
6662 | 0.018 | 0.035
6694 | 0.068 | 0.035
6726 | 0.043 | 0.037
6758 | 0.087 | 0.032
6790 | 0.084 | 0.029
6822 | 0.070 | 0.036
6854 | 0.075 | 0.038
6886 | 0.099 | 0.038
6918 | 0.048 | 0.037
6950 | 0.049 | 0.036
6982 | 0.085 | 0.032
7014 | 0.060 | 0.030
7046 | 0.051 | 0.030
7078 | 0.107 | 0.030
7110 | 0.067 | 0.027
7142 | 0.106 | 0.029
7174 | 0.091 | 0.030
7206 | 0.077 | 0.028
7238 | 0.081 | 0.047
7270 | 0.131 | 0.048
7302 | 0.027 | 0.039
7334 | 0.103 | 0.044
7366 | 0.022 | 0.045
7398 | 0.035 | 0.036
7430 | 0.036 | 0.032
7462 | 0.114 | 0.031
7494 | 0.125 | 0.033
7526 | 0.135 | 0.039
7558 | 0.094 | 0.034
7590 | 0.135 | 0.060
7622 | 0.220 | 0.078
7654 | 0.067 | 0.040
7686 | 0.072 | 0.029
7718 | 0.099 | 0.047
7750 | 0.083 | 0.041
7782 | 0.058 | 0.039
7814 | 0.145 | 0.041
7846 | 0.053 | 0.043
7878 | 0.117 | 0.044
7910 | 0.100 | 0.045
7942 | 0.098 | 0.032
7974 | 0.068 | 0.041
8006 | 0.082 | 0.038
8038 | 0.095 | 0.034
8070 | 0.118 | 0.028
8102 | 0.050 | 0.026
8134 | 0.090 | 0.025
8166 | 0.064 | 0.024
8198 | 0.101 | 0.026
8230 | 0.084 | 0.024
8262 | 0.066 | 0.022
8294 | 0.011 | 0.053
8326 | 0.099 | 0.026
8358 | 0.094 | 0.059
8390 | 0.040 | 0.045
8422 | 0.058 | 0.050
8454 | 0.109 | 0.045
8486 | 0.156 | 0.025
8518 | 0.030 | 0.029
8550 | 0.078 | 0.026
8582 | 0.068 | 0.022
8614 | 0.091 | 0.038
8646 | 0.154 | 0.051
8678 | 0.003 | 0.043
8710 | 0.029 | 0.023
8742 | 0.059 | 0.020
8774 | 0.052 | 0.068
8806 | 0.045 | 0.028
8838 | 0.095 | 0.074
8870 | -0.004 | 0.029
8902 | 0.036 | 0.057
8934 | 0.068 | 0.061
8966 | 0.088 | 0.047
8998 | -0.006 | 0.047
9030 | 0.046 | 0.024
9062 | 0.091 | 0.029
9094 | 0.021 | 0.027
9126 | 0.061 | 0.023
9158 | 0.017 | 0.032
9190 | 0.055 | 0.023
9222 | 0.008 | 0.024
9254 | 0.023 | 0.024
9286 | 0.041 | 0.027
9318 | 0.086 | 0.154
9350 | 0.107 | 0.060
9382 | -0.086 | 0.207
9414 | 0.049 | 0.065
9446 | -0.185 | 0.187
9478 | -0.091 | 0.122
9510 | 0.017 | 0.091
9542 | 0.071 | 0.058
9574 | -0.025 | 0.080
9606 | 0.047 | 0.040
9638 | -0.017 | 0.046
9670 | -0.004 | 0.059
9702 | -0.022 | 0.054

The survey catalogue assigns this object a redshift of 0.70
